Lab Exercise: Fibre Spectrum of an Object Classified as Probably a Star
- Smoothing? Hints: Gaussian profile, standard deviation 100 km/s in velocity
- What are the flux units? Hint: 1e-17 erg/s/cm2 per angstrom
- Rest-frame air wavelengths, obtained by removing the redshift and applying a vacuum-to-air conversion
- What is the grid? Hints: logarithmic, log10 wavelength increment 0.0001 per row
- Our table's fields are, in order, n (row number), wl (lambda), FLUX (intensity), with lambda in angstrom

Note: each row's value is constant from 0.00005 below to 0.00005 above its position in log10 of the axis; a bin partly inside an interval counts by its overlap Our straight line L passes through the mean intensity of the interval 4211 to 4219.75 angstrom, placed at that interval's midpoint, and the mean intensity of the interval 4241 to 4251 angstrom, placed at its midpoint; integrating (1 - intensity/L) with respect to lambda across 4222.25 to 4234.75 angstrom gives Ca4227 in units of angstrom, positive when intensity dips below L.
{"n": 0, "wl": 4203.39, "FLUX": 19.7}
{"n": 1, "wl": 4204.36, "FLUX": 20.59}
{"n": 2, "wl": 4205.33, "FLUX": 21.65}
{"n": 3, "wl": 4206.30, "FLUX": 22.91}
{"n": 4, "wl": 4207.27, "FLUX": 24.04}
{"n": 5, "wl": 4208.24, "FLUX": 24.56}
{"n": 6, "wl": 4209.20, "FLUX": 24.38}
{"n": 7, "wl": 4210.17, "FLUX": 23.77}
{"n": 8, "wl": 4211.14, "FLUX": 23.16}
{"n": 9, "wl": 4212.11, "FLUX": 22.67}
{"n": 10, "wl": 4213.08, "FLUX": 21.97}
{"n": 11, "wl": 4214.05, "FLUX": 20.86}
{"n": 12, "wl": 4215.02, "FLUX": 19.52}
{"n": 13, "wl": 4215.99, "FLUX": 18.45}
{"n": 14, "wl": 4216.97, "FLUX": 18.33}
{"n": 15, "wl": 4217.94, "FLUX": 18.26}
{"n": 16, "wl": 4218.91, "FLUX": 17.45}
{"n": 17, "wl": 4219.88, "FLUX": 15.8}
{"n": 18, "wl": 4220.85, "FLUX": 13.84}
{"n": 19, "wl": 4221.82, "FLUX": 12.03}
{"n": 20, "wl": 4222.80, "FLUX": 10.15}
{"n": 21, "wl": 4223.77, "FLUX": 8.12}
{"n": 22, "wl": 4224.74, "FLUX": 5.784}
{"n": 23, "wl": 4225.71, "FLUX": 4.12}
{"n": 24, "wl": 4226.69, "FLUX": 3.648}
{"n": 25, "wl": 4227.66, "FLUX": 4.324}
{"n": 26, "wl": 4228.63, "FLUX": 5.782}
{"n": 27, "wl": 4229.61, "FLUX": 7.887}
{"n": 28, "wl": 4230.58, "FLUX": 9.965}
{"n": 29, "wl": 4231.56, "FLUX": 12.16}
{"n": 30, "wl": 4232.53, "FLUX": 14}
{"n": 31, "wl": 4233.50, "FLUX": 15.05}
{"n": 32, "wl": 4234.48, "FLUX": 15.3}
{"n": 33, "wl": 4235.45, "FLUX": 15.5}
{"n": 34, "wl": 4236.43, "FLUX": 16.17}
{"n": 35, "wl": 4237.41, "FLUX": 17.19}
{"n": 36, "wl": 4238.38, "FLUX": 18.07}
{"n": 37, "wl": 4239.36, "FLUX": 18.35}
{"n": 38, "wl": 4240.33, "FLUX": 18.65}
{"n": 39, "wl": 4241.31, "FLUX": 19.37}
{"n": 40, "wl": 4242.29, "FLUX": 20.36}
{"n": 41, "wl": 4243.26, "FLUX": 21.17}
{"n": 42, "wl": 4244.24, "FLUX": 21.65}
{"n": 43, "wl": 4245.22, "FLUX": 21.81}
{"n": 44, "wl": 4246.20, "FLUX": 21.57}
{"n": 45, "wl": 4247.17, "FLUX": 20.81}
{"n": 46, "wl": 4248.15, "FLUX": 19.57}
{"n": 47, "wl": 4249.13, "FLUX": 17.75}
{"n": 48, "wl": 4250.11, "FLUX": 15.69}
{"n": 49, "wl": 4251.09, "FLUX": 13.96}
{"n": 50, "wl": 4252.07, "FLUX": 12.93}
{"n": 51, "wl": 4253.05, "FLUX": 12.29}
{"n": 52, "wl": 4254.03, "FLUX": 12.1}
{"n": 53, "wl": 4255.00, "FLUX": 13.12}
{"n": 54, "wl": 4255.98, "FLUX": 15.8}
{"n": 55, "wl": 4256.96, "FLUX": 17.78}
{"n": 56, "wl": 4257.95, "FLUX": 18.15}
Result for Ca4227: 6.9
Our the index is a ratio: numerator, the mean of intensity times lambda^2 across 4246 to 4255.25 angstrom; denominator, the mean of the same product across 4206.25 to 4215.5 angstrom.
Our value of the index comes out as 0.7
